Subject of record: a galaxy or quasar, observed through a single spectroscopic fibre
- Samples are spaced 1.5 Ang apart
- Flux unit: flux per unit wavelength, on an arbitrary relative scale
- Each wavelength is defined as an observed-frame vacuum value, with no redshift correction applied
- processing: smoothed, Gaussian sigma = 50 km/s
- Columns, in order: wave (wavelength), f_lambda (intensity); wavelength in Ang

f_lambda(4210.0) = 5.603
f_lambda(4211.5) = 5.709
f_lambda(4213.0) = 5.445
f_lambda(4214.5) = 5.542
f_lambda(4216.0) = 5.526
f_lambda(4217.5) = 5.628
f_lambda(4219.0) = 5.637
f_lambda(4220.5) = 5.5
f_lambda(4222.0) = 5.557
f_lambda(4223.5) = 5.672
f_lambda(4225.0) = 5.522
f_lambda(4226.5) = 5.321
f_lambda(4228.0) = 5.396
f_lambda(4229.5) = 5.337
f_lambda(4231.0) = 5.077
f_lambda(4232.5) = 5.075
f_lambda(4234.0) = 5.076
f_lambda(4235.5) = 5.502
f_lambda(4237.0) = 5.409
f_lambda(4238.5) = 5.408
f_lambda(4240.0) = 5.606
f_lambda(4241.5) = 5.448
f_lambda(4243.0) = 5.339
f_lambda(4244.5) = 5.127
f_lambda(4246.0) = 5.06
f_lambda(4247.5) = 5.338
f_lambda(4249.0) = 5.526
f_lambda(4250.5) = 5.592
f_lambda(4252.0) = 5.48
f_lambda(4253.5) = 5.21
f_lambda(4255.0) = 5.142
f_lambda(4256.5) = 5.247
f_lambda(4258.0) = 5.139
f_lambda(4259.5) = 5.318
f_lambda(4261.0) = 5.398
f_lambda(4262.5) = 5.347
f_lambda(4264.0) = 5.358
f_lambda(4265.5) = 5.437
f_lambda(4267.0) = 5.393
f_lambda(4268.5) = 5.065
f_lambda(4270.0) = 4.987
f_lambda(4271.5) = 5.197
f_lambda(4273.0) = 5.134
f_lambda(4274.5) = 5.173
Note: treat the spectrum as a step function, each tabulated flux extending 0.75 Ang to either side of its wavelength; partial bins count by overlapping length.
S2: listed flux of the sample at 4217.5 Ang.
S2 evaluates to 5.628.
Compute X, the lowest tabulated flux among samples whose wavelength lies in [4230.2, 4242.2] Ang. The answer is 5.075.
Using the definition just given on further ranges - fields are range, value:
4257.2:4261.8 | 5.139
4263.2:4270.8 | 4.987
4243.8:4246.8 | 5.06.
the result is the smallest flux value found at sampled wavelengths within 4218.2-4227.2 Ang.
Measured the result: 5.321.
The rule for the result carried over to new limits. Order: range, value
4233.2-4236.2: 5.076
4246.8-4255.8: 5.142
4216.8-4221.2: 5.5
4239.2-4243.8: 5.339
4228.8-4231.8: 5.077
